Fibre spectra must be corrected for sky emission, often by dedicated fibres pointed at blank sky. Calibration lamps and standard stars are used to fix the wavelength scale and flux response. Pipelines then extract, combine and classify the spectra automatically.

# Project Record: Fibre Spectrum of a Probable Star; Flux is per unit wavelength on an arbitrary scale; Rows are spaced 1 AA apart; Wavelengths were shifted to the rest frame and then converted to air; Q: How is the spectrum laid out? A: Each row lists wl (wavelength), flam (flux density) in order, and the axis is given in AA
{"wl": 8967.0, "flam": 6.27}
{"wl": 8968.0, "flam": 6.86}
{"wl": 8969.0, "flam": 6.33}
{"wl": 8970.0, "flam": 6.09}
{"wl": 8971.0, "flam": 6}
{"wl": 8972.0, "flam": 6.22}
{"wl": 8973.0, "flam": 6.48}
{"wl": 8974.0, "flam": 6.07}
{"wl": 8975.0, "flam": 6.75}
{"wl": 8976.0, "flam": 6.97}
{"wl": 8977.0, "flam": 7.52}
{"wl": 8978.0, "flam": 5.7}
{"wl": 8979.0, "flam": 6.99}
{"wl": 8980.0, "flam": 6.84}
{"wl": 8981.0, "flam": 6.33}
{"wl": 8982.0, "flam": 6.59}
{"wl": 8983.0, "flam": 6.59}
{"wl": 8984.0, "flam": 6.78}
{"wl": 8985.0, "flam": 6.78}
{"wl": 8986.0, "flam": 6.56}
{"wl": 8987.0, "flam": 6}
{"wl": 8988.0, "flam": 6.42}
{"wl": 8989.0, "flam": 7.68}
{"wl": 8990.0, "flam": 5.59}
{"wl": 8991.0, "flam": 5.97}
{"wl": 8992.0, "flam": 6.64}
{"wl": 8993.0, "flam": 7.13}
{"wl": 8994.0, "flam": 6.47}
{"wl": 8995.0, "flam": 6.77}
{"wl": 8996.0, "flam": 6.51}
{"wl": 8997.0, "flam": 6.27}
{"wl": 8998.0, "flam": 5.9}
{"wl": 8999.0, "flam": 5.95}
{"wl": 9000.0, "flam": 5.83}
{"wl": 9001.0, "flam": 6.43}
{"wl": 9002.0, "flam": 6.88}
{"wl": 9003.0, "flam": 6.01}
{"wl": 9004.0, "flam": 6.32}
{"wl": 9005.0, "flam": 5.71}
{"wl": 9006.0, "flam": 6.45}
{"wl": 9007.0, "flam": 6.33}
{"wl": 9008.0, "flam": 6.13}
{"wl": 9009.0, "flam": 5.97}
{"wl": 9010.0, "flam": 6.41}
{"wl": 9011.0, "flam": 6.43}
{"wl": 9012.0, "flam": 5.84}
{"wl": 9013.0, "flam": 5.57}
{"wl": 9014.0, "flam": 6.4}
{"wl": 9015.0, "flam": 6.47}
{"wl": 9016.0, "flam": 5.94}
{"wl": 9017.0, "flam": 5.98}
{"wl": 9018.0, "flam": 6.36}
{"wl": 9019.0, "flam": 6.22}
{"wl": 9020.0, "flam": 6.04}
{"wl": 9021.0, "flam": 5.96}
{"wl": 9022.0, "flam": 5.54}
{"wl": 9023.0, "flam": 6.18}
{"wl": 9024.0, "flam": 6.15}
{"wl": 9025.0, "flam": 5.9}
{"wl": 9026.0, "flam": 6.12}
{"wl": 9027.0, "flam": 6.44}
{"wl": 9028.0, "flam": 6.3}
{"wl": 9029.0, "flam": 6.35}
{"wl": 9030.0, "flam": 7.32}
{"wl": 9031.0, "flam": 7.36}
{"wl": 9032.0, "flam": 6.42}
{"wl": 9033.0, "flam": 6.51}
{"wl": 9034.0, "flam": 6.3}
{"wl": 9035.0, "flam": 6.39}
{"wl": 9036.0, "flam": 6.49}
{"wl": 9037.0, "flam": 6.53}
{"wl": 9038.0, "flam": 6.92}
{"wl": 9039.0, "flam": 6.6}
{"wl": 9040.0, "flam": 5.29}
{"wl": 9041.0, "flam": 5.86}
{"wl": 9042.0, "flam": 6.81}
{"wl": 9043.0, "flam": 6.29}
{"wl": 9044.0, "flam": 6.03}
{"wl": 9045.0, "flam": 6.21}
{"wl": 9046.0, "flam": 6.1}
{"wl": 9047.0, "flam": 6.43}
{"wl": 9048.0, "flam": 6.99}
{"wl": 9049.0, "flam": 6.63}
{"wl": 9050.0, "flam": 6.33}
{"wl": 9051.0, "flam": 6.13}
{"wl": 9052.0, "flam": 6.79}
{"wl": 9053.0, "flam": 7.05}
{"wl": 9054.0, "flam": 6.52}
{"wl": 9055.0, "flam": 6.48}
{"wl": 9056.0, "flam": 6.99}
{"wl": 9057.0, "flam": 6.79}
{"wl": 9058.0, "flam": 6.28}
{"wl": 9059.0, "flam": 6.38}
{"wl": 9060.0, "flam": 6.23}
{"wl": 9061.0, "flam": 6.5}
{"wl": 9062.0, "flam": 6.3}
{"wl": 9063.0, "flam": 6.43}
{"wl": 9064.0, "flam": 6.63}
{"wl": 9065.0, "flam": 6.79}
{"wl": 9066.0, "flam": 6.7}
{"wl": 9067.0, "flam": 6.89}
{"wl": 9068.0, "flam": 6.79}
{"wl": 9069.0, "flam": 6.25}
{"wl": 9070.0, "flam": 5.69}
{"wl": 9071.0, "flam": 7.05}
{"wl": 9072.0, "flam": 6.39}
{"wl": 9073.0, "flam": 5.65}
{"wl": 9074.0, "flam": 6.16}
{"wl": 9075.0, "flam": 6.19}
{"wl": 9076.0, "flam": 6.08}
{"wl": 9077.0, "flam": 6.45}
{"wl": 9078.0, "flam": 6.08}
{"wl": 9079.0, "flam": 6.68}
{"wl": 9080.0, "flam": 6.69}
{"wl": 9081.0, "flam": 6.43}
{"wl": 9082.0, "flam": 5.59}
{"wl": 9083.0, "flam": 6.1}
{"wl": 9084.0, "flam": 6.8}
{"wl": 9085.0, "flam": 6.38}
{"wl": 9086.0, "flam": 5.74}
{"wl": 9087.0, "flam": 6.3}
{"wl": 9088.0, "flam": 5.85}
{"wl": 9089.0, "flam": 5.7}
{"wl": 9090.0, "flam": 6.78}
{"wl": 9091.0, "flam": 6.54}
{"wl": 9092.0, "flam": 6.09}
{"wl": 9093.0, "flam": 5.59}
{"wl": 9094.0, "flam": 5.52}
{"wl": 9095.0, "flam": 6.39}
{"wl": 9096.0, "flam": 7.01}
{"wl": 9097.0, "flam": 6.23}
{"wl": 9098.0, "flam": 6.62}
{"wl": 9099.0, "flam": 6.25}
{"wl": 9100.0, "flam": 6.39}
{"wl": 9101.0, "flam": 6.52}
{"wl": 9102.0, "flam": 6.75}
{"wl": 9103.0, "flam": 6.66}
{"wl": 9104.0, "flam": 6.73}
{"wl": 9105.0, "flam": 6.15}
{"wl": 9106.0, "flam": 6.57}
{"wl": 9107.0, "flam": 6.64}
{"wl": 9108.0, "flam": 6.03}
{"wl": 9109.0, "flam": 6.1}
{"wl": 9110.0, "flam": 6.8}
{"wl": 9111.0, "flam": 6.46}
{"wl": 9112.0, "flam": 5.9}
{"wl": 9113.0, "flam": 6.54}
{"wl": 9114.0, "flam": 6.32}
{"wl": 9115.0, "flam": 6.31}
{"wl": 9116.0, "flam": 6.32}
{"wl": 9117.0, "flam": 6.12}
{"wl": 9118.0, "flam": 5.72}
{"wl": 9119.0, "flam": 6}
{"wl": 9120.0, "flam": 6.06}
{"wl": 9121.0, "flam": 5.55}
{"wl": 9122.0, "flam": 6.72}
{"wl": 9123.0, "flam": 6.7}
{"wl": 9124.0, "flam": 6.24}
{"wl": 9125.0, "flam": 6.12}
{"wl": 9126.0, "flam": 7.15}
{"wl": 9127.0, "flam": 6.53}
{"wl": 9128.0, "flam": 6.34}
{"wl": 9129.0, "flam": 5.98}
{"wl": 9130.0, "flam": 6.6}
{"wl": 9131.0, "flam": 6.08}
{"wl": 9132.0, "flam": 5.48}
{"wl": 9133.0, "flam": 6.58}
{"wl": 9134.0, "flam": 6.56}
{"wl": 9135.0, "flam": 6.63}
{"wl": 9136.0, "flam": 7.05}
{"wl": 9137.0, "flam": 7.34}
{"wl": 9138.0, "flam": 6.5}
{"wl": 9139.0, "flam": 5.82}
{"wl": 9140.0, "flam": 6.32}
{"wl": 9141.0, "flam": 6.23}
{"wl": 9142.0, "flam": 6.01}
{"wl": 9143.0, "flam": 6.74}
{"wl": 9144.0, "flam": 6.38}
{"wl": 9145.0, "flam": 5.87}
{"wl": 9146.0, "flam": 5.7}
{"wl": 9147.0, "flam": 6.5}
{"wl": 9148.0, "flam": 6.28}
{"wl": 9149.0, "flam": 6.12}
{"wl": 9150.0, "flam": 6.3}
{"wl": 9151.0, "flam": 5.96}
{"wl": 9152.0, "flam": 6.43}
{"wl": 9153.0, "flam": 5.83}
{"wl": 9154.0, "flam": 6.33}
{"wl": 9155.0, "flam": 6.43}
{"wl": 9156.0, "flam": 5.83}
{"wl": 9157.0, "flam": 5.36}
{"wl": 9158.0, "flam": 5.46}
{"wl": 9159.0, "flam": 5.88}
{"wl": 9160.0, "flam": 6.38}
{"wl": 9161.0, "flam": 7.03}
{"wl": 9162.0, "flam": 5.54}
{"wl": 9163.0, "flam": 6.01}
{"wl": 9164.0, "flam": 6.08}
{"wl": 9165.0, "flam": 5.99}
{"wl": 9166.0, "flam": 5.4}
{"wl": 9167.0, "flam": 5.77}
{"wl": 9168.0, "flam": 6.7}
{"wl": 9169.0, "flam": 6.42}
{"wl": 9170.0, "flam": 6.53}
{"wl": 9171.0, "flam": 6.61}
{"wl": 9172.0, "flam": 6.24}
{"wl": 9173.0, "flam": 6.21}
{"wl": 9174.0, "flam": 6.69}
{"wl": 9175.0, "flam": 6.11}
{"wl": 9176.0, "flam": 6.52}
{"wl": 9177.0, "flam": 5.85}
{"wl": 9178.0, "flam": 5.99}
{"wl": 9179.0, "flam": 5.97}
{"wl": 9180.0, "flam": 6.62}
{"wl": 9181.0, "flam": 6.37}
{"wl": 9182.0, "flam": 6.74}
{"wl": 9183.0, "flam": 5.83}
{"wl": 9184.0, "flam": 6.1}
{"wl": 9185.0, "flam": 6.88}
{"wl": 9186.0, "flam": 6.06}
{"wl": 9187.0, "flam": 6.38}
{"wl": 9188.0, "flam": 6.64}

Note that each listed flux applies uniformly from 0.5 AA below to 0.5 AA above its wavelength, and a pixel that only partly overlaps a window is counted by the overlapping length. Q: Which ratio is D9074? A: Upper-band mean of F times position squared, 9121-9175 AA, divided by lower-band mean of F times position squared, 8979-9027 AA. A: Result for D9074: 1.03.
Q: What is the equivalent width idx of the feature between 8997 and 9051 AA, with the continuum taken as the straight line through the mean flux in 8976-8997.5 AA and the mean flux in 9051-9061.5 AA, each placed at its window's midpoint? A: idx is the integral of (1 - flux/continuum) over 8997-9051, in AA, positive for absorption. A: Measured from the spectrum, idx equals 2.57 AA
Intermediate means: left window 6.59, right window 6.58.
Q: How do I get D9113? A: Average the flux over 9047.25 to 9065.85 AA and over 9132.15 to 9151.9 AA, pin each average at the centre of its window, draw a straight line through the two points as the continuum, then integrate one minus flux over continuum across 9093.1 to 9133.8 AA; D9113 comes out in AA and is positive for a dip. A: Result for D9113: 0.6 AA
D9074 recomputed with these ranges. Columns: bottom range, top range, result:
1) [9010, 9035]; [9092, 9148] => 1.03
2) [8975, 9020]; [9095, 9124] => 1.02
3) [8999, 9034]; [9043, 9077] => 1.04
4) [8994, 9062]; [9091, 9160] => 1.01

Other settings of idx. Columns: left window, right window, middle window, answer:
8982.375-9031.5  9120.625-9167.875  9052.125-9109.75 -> -1.1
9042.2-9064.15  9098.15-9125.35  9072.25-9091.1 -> 0.6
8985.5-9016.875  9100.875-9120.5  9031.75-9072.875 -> -1.0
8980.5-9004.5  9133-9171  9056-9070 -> -0.4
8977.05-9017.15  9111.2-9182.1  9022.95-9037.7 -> -0.3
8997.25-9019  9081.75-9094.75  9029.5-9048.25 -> -1.0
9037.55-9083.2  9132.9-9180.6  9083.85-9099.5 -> 0.3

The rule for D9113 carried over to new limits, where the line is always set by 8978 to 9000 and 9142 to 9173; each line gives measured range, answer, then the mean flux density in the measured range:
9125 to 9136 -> -0.4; 6.41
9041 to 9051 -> 0.0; 6.38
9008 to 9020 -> 0.5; 6.14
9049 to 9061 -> -0.4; 6.54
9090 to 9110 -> -0.4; 6.38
